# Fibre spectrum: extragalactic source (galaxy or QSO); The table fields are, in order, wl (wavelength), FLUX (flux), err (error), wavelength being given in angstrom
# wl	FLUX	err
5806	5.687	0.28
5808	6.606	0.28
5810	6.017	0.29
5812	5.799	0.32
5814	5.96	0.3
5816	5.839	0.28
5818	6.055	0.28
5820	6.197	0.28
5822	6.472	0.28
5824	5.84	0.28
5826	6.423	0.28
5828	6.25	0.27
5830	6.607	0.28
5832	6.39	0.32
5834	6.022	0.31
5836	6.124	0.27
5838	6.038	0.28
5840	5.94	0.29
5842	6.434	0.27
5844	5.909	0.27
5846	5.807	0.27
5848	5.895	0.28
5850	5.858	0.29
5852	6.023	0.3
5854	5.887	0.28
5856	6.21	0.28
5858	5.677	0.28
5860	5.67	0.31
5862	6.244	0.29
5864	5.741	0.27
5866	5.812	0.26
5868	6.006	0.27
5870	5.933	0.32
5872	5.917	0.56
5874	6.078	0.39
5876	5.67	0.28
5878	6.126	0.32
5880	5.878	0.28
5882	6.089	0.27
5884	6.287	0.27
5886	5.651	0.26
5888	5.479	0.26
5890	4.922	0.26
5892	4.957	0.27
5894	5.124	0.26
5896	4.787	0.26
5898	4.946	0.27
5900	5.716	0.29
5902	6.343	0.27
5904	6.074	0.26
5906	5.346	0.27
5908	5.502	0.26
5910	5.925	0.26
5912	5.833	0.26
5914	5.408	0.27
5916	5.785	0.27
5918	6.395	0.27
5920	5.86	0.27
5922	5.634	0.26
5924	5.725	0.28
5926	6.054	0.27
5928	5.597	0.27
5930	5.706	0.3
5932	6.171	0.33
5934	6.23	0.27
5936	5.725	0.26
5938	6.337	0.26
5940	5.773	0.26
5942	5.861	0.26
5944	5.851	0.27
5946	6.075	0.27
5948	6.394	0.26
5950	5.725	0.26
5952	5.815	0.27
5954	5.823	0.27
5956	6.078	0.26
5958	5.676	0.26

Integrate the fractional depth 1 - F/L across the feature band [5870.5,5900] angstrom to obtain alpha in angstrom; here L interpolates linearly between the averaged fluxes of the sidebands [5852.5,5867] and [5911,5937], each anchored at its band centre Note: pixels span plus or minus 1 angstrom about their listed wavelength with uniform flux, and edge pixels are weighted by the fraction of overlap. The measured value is 1.52 angstrom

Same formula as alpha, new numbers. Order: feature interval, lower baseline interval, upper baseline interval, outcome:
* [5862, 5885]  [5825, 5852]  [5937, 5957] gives 0.40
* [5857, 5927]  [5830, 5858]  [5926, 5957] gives 3.12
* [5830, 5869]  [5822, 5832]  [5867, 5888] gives 0.93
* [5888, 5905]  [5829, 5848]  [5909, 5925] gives 1.54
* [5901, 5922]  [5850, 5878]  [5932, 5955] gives 0.40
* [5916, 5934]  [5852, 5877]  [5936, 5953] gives 0.14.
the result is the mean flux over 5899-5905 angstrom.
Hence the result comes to 6.04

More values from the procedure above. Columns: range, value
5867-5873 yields 5.95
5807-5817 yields 6.04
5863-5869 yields 5.85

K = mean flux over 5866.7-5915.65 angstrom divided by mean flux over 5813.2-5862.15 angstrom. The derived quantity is 0.93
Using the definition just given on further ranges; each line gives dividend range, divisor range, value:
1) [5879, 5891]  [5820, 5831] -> 0.91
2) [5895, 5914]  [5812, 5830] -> 0.91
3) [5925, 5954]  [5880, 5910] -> 1.07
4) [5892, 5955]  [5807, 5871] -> 0.95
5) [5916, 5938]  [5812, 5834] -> 0.96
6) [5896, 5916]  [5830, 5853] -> 0.93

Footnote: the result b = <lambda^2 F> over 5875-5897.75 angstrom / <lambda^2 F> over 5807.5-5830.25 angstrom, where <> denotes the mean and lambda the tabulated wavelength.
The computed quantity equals 0.92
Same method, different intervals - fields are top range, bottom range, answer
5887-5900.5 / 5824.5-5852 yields 0.85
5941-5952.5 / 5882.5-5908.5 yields 1.11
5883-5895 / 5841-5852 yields 0.92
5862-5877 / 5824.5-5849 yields 0.97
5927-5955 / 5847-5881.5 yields 1.03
